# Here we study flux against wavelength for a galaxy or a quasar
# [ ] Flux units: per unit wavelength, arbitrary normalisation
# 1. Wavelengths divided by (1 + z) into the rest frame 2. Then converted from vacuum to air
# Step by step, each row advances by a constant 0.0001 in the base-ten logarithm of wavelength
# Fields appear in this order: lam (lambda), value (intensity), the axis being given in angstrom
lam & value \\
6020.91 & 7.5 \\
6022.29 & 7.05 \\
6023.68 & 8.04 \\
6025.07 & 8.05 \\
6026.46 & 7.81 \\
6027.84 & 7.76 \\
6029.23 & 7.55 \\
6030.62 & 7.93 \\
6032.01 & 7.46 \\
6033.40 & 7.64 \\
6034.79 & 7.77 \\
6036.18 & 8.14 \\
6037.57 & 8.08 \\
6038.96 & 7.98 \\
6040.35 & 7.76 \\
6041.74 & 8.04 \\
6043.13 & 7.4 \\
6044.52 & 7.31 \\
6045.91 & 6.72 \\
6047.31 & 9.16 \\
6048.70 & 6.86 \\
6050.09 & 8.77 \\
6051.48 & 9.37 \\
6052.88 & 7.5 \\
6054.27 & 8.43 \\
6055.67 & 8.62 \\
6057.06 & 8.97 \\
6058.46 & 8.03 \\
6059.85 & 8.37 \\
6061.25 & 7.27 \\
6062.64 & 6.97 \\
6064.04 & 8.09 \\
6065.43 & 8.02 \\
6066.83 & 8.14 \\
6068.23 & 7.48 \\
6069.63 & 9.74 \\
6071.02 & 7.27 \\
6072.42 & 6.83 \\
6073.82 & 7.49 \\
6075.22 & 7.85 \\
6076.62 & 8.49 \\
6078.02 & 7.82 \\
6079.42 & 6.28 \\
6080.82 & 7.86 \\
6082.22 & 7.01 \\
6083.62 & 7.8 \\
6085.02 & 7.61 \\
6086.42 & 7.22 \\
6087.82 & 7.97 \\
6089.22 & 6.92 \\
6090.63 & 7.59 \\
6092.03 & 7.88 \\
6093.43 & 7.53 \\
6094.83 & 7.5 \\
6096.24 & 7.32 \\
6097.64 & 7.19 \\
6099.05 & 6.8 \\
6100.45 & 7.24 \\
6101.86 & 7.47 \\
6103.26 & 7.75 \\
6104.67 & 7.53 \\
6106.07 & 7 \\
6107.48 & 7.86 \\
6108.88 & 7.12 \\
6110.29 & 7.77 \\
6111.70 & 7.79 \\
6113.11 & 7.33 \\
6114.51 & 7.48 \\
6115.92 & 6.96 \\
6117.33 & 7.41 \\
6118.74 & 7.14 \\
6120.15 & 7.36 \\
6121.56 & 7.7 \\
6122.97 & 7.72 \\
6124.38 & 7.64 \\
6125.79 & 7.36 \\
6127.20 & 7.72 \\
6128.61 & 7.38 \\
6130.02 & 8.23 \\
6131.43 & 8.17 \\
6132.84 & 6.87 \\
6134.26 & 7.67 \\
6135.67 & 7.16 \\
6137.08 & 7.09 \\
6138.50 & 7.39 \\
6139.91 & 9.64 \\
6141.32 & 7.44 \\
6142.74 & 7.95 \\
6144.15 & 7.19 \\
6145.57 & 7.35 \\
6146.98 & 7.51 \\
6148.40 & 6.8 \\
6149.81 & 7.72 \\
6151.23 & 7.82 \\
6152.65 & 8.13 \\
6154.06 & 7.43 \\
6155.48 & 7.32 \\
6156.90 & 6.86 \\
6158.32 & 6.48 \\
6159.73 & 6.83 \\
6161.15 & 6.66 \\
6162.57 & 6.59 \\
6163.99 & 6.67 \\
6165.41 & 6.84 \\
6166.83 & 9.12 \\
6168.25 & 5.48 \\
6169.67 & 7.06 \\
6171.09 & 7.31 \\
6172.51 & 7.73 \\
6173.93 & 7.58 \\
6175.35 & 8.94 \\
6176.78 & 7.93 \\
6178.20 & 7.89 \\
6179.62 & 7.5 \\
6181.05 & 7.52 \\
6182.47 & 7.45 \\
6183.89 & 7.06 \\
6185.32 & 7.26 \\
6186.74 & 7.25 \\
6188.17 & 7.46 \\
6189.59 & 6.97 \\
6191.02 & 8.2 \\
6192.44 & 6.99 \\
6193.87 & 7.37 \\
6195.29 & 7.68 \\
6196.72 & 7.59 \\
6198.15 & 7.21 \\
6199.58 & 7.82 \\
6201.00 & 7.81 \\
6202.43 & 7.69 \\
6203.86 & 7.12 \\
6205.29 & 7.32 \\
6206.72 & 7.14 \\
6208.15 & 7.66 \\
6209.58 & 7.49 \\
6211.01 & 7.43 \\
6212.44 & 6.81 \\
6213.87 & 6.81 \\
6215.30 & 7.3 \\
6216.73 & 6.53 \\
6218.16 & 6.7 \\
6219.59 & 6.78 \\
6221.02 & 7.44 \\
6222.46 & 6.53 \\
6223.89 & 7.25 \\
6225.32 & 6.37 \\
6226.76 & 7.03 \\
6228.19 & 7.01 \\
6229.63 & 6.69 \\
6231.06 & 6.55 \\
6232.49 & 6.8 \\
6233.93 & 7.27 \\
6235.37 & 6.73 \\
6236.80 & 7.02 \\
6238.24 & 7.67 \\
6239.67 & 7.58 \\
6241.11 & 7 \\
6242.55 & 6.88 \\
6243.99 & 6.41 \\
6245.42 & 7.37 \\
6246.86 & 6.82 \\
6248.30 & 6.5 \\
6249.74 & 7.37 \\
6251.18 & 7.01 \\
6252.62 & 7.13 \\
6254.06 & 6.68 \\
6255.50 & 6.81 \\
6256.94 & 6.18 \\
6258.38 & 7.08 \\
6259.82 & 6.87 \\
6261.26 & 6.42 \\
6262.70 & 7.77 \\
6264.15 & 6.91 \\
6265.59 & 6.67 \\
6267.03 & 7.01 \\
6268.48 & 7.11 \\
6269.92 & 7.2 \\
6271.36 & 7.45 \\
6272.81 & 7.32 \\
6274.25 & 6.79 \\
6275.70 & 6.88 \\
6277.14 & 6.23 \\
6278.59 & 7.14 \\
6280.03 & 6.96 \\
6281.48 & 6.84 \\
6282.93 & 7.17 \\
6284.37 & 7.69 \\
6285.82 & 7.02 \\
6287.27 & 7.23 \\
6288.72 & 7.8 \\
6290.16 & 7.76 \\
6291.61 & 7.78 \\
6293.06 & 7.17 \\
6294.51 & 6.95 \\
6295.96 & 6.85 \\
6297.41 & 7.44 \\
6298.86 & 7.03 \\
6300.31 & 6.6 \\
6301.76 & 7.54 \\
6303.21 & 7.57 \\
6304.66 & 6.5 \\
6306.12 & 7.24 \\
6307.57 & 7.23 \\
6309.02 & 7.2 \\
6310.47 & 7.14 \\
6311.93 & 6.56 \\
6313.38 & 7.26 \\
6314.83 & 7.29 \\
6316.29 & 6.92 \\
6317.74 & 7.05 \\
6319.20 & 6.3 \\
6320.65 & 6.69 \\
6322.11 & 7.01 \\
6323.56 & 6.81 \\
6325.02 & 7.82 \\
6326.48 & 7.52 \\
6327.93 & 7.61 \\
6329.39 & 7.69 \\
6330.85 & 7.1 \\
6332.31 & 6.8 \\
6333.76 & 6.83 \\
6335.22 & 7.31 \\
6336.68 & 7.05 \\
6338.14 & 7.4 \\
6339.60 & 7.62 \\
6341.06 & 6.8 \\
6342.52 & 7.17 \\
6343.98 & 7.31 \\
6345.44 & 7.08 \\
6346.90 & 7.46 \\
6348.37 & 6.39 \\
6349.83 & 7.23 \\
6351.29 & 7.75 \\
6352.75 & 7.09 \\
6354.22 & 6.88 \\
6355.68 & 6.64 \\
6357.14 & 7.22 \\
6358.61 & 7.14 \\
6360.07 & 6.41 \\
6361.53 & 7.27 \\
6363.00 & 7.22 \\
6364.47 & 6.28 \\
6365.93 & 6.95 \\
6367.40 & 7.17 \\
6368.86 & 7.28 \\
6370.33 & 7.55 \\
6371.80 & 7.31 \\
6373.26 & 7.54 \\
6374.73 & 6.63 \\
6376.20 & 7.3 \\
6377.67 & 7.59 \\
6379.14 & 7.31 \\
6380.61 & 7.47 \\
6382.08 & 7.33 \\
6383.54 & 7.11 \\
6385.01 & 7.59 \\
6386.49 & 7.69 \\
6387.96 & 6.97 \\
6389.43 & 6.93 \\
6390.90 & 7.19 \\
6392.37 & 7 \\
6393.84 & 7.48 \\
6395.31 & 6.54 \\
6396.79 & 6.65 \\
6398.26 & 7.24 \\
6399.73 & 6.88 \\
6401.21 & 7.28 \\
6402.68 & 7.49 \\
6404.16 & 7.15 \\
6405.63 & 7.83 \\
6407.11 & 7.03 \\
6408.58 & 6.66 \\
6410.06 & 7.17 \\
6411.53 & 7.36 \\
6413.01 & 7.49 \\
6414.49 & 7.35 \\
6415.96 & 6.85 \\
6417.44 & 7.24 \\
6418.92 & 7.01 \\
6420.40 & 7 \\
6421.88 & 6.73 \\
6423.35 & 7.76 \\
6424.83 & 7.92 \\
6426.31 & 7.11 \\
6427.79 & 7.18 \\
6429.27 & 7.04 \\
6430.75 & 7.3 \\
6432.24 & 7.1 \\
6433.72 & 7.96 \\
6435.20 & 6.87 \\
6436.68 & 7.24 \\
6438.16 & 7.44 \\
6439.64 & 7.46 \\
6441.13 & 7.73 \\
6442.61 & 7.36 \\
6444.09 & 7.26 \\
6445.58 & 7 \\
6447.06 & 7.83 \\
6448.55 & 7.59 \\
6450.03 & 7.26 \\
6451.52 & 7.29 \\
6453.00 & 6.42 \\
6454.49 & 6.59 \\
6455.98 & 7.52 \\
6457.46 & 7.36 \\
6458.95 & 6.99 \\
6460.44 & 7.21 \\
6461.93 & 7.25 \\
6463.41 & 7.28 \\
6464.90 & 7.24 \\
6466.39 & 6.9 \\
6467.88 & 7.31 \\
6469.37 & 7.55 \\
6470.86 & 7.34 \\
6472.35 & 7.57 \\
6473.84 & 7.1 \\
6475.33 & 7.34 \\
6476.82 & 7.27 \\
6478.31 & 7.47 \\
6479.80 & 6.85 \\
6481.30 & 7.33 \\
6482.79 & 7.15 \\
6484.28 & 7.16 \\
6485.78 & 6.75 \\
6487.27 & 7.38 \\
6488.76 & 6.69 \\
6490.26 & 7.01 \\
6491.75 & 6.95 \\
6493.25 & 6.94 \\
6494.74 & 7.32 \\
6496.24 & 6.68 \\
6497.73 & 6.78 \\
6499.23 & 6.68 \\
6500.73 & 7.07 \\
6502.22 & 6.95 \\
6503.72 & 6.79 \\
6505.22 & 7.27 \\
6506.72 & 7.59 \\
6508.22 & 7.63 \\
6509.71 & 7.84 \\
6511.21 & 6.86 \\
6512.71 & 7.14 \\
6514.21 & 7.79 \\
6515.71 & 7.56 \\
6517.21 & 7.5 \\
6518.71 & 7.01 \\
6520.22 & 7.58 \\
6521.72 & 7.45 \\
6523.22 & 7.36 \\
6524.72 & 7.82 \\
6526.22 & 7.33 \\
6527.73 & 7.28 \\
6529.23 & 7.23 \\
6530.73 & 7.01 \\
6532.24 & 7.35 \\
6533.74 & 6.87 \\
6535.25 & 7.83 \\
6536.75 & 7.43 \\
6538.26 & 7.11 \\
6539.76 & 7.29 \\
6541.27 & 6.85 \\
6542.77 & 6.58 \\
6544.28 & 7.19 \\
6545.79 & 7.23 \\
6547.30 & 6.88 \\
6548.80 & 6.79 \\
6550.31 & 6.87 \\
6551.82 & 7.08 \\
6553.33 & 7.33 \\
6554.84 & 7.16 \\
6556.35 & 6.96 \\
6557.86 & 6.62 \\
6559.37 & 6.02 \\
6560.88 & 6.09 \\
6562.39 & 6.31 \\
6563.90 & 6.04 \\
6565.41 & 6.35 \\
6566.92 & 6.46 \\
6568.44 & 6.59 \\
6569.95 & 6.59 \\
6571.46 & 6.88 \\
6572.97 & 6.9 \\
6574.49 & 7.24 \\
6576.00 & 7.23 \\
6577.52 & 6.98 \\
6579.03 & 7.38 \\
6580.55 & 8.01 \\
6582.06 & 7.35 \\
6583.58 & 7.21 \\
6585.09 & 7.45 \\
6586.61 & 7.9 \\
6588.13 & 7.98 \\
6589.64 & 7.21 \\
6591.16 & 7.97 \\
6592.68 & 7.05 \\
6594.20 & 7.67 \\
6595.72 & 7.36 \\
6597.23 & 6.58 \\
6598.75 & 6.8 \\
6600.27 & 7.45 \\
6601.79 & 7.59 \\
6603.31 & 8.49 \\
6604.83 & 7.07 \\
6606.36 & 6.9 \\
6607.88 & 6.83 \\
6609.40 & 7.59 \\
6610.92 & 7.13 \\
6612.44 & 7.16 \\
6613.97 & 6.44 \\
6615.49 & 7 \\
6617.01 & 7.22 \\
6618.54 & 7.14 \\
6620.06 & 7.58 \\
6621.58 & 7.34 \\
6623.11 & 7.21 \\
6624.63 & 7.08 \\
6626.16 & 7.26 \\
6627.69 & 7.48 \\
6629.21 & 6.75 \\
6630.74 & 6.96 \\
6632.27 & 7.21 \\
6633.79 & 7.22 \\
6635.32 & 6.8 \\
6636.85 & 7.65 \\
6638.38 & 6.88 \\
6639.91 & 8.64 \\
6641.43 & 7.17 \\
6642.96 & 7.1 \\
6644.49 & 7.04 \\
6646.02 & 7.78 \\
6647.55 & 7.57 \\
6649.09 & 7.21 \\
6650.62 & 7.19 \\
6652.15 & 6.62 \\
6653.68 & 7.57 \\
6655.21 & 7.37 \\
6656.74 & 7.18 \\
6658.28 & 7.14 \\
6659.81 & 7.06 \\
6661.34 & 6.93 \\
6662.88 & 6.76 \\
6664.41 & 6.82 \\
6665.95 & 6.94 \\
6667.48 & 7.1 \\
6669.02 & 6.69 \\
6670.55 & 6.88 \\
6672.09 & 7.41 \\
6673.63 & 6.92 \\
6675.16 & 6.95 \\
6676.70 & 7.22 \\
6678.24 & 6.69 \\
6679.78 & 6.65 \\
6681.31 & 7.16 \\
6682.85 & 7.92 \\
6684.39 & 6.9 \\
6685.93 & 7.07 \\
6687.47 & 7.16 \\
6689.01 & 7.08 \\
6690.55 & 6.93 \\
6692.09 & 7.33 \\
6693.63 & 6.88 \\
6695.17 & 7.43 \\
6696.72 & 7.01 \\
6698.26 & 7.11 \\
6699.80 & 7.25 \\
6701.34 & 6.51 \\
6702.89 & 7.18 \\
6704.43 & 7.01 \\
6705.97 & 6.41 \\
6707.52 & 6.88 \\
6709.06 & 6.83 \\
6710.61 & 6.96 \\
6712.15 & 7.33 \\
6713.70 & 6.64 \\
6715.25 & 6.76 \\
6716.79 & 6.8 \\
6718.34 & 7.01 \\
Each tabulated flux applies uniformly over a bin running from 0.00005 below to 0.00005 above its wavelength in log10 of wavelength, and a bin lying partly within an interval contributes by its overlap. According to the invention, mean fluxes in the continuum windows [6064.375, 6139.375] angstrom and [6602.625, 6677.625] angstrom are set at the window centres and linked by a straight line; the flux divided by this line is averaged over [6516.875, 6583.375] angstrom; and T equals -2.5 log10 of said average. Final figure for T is 0.03 mag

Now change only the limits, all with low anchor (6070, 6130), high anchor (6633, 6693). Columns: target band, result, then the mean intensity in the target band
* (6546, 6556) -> 0.028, 7.03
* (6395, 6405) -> 0.036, 7.06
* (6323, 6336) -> 0.009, 7.28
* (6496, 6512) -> 0.018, 7.12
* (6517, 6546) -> -0.006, 7.26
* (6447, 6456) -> 0.020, 7.14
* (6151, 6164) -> 0.055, 7.07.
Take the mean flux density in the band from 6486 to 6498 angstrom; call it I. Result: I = 6.97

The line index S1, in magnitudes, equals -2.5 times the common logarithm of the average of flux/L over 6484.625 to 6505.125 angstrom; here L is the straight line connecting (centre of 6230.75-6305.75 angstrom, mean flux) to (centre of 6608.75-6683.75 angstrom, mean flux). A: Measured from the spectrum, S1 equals 0.028 mag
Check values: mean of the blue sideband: 7.05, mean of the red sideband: 7.16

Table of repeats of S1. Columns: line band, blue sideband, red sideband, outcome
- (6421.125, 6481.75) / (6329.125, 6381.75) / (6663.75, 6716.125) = -0.03 mag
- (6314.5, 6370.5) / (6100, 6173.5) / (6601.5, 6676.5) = 0.03 mag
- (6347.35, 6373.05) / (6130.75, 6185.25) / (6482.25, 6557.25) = 0.03 mag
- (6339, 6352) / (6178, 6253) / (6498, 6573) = -0.01 mag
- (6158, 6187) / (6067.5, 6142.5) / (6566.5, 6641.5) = 0.03 mag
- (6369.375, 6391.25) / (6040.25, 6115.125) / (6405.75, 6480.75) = 0.00 mag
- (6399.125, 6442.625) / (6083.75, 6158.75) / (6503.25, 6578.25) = -0.01 mag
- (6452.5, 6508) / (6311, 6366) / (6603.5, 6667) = 0.00 mag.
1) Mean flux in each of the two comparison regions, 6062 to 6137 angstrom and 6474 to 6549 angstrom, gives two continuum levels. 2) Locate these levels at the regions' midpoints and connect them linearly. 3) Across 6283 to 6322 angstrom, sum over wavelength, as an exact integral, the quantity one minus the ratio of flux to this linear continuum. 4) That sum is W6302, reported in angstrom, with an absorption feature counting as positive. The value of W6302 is 1.2 angstrom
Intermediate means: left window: 7.53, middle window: 7.14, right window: 7.19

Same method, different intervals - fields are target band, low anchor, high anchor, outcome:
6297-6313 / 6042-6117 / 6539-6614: 0.66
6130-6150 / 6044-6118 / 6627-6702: 0.08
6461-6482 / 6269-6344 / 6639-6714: -0.43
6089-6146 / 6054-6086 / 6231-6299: 0.98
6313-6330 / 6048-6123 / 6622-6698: 0.65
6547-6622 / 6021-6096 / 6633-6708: 1.25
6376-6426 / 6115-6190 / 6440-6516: 0.22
